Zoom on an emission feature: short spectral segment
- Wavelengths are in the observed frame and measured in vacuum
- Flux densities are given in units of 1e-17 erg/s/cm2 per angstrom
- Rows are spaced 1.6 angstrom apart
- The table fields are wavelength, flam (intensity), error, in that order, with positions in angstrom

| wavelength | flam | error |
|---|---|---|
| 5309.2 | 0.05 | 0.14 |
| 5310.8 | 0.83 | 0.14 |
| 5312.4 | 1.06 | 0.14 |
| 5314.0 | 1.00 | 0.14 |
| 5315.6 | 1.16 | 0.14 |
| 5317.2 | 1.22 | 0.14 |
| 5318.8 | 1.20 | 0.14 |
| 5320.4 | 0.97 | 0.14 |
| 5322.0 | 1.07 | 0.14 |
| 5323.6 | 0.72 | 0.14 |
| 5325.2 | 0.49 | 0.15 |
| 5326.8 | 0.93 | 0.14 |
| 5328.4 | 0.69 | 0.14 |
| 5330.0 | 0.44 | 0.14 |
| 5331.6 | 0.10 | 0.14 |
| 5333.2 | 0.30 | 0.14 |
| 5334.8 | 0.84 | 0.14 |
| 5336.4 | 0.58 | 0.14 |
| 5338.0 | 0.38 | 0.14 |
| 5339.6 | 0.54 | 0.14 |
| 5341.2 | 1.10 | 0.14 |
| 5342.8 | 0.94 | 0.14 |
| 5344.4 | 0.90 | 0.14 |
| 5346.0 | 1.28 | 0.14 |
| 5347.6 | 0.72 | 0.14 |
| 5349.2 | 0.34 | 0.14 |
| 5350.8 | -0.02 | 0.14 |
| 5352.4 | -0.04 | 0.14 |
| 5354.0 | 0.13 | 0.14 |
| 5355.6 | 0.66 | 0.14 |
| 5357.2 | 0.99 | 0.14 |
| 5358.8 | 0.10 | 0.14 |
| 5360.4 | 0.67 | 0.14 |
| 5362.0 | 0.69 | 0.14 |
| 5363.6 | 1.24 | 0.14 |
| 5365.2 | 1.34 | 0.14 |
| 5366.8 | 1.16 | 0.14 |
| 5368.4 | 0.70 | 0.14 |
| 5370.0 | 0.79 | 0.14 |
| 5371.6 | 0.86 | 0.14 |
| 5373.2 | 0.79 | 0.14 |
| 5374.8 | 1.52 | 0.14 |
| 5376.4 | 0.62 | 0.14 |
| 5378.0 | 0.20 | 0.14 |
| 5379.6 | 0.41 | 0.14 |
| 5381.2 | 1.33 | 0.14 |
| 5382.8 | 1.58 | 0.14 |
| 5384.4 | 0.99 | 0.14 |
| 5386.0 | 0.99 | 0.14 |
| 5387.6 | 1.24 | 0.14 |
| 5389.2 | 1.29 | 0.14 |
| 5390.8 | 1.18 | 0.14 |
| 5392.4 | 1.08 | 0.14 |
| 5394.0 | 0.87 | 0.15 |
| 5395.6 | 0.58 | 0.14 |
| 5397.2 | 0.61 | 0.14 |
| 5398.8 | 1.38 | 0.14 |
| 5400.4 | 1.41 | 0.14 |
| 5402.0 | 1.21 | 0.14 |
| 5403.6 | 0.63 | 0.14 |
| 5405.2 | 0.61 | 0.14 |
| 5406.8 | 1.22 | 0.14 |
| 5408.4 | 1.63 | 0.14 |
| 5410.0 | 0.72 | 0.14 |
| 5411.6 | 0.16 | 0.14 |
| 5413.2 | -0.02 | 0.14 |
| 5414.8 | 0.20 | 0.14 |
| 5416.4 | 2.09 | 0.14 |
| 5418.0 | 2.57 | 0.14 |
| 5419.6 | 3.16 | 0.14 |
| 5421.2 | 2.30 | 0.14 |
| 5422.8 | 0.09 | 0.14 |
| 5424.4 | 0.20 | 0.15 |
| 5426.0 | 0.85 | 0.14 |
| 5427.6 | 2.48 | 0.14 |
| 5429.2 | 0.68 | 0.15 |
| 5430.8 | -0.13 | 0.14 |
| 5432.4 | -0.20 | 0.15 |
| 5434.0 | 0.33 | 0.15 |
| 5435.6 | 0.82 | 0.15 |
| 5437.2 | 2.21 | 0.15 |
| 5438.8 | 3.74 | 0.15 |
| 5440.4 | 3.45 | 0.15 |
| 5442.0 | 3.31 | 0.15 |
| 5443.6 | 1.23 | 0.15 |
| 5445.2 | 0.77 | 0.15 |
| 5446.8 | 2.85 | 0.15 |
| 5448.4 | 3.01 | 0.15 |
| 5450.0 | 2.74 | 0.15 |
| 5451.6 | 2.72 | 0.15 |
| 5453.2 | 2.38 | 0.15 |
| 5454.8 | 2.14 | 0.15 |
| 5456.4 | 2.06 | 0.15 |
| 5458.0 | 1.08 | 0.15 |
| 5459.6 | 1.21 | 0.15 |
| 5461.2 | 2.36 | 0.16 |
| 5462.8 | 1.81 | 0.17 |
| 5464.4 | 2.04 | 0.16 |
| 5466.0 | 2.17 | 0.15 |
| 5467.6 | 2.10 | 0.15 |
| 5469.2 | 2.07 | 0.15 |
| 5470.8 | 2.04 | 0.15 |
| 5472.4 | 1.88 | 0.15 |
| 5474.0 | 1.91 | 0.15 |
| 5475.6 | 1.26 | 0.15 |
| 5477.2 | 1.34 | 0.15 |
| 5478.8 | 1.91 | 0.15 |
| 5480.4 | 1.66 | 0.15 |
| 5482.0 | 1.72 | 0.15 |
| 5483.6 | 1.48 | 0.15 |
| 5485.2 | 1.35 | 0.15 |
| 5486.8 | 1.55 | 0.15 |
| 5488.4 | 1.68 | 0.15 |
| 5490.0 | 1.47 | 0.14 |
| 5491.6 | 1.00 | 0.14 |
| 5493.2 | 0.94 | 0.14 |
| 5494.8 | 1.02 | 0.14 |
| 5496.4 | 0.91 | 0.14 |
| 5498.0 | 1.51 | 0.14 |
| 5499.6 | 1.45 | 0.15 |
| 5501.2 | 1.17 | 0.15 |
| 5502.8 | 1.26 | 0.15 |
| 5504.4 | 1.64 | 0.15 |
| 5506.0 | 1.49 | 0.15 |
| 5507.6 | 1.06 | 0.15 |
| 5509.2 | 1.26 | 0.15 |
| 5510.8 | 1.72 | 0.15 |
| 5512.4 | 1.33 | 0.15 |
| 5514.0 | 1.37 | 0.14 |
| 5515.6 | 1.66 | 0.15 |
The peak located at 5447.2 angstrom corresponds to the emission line Lyman alpha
